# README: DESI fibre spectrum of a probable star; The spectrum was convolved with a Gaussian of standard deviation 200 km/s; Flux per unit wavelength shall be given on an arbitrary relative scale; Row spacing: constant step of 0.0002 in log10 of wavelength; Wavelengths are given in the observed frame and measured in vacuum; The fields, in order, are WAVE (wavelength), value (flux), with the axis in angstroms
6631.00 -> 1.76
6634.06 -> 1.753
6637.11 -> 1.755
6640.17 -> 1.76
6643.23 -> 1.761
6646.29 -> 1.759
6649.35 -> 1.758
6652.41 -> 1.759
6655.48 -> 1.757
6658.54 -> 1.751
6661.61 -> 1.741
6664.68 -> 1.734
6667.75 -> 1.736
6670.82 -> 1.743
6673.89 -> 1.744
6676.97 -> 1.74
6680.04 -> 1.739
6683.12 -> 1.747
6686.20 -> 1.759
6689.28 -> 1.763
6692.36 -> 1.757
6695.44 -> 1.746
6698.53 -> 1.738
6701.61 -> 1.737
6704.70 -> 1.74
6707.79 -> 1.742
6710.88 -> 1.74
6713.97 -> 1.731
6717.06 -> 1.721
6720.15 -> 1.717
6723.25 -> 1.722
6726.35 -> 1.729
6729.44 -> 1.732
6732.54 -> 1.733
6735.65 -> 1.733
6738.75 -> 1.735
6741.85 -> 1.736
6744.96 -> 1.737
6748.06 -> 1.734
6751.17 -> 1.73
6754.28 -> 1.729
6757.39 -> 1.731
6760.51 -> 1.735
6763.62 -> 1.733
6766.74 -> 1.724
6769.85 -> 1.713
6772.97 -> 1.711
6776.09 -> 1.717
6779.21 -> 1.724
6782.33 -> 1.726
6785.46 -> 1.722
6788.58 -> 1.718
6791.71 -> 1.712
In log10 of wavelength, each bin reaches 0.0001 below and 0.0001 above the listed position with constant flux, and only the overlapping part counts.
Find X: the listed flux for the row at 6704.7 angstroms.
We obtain 1.74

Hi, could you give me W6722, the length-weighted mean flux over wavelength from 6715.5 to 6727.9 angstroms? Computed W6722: 1.72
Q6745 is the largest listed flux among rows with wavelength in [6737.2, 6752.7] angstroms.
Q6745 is 1.737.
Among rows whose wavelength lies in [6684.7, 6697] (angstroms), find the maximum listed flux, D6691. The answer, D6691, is 1.763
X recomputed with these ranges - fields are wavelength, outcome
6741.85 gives 1.736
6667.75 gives 1.736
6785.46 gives 1.722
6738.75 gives 1.735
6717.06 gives 1.721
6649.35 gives 1.758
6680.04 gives 1.739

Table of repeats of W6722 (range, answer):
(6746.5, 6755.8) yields 1.73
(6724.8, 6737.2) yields 1.73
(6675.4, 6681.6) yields 1.74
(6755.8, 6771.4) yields 1.73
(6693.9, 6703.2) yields 1.74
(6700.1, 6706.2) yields 1.74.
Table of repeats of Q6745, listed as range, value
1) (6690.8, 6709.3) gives 1.757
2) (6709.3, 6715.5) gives 1.74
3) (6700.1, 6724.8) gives 1.742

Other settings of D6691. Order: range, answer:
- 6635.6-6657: 1.761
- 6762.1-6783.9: 1.733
